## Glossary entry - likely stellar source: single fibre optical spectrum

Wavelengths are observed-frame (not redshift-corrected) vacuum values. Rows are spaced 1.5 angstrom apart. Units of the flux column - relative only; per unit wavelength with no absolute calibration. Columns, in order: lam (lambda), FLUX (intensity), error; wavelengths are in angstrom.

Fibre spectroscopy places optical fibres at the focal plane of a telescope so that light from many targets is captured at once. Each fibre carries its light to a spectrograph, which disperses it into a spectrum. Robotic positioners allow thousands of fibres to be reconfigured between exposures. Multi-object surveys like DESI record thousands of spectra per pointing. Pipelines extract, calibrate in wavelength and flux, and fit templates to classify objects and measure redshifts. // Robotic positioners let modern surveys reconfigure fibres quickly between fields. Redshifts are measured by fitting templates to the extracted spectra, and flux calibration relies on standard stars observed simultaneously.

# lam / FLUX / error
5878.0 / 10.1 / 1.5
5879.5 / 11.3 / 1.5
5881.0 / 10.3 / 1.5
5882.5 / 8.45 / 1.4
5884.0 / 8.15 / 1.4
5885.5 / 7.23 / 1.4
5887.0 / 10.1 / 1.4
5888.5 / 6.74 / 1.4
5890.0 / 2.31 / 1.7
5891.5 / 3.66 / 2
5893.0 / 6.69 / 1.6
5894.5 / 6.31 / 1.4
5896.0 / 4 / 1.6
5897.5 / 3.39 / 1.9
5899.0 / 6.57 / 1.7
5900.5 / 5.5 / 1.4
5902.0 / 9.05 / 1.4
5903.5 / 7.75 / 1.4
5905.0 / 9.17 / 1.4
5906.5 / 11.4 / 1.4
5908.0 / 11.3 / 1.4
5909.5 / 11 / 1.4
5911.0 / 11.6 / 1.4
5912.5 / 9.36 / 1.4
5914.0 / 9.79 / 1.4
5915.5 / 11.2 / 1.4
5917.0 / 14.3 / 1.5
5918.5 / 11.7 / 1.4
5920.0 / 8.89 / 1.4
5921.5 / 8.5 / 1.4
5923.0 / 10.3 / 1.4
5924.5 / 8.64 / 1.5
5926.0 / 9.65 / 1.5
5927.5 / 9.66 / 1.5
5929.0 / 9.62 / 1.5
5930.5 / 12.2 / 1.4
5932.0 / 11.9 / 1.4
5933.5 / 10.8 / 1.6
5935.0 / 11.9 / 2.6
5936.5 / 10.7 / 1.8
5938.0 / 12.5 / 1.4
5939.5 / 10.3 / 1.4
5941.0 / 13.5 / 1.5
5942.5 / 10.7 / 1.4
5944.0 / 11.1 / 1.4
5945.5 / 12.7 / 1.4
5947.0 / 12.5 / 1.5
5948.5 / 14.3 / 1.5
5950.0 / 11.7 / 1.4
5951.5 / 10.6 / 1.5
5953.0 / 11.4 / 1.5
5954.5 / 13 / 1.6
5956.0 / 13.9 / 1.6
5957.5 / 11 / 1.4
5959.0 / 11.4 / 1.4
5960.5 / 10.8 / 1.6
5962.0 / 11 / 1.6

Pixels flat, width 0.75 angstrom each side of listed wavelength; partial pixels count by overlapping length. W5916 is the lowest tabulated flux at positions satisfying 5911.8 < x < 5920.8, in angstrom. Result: 8.89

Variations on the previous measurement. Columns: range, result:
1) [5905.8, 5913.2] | 9.36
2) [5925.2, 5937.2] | 9.62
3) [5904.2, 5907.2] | 9.17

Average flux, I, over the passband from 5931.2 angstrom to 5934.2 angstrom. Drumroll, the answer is 11.4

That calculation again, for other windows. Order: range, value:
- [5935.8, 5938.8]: 11.6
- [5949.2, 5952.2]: 11.2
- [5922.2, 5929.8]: 9.58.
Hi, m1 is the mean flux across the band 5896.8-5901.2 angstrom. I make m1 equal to 5.17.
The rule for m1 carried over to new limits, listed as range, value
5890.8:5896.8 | 5.16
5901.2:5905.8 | 8.65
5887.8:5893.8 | 4.85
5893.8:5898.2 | 4.56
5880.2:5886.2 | 8.57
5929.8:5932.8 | 12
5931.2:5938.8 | 11.6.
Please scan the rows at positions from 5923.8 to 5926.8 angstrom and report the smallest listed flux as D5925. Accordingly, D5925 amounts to 8.64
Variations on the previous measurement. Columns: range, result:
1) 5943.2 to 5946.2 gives 11.1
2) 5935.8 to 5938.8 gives 10.7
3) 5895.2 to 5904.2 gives 3.39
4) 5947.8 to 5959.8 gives 10.6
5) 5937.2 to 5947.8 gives 10.3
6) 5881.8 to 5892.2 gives 2.31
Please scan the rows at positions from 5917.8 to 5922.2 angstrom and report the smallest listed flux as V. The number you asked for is 8.5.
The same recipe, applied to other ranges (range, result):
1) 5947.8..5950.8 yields 11.7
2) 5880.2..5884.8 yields 8.15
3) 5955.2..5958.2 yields 11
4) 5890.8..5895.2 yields 3.66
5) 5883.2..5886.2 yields 7.23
